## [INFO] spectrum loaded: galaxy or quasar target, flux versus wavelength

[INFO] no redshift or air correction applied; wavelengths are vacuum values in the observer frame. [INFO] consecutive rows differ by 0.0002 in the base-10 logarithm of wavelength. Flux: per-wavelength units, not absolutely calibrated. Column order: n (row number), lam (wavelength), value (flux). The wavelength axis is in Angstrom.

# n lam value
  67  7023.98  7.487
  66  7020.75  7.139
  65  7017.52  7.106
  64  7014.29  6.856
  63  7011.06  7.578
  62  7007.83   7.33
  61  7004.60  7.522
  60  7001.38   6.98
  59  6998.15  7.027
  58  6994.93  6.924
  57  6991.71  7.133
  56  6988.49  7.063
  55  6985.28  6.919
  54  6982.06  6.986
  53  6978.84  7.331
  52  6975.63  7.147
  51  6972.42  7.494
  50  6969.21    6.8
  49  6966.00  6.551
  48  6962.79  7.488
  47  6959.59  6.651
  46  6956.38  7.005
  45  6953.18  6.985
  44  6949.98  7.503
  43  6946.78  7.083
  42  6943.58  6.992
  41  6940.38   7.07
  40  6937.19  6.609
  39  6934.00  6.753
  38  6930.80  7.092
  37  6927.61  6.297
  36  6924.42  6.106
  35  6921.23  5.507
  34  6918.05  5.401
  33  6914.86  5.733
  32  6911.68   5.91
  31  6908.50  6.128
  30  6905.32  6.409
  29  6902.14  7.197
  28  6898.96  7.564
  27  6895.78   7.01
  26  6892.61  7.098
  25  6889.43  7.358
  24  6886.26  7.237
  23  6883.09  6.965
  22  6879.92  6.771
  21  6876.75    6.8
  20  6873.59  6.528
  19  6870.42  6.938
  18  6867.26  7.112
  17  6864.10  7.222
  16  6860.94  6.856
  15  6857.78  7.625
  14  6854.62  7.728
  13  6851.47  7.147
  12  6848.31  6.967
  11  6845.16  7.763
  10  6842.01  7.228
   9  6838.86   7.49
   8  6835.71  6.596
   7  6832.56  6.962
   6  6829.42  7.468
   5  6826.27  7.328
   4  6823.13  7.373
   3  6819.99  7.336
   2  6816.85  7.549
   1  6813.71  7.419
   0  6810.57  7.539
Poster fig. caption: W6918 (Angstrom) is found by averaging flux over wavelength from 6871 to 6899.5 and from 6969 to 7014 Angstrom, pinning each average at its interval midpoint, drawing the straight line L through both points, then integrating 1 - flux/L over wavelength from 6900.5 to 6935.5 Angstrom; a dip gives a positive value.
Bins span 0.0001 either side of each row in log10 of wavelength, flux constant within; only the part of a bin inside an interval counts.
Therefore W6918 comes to 4.1 Angstrom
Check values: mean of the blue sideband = 7.01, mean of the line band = 6.23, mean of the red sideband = 7.16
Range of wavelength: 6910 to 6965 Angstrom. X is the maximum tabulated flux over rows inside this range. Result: 7.503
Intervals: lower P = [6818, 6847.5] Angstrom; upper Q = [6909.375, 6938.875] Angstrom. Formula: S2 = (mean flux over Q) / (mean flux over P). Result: 0.85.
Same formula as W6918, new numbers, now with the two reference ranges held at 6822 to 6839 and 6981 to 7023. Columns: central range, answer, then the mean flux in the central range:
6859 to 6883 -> 0.9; 6.91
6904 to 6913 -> 1.3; 6.15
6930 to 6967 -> 0.8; 6.99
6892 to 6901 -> -0.1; 7.24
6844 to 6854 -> -0.2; 7.32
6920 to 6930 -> 1.5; 6.08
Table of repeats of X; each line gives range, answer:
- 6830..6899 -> 7.763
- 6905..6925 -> 6.409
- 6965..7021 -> 7.578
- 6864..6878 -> 7.222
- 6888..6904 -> 7.564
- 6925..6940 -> 7.092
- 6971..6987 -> 7.494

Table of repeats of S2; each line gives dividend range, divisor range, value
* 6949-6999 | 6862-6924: 1.06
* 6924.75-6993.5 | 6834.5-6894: 0.98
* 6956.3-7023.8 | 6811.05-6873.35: 0.98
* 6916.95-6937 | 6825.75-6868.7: 0.86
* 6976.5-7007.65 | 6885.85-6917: 1.06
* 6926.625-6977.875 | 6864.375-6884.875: 1.01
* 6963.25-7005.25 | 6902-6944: 1.12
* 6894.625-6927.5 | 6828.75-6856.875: 0.87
